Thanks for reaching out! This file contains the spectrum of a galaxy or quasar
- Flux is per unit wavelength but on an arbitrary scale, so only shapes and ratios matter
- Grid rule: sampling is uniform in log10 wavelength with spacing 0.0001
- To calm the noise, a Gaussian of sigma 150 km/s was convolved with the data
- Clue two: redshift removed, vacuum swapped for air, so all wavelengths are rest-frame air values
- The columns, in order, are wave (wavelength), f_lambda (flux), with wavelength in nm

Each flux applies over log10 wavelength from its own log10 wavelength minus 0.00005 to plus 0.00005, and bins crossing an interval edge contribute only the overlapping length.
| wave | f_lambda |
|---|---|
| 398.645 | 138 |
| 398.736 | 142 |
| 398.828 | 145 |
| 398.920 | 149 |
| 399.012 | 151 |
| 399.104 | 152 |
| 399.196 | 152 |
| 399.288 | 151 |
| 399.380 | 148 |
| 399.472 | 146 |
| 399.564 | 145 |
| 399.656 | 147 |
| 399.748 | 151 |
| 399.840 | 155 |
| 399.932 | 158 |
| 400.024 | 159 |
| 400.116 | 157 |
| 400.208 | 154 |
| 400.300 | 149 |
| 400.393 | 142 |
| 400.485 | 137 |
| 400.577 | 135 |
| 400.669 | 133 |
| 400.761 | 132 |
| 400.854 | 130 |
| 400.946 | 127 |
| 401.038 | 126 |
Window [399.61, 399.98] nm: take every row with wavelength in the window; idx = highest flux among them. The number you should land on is 158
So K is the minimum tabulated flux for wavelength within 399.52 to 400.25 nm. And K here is 145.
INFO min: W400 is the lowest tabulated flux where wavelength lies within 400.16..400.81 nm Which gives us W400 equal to 132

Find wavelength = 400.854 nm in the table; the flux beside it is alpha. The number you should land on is 130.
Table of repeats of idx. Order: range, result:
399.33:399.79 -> 151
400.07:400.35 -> 157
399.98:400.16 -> 159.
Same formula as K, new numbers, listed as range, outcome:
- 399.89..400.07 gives 158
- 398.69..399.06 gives 142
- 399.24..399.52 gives 146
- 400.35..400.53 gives 137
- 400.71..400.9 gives 130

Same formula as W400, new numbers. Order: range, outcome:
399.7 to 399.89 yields 151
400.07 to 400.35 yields 149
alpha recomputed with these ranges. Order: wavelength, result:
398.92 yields 149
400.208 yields 154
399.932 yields 158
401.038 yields 126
